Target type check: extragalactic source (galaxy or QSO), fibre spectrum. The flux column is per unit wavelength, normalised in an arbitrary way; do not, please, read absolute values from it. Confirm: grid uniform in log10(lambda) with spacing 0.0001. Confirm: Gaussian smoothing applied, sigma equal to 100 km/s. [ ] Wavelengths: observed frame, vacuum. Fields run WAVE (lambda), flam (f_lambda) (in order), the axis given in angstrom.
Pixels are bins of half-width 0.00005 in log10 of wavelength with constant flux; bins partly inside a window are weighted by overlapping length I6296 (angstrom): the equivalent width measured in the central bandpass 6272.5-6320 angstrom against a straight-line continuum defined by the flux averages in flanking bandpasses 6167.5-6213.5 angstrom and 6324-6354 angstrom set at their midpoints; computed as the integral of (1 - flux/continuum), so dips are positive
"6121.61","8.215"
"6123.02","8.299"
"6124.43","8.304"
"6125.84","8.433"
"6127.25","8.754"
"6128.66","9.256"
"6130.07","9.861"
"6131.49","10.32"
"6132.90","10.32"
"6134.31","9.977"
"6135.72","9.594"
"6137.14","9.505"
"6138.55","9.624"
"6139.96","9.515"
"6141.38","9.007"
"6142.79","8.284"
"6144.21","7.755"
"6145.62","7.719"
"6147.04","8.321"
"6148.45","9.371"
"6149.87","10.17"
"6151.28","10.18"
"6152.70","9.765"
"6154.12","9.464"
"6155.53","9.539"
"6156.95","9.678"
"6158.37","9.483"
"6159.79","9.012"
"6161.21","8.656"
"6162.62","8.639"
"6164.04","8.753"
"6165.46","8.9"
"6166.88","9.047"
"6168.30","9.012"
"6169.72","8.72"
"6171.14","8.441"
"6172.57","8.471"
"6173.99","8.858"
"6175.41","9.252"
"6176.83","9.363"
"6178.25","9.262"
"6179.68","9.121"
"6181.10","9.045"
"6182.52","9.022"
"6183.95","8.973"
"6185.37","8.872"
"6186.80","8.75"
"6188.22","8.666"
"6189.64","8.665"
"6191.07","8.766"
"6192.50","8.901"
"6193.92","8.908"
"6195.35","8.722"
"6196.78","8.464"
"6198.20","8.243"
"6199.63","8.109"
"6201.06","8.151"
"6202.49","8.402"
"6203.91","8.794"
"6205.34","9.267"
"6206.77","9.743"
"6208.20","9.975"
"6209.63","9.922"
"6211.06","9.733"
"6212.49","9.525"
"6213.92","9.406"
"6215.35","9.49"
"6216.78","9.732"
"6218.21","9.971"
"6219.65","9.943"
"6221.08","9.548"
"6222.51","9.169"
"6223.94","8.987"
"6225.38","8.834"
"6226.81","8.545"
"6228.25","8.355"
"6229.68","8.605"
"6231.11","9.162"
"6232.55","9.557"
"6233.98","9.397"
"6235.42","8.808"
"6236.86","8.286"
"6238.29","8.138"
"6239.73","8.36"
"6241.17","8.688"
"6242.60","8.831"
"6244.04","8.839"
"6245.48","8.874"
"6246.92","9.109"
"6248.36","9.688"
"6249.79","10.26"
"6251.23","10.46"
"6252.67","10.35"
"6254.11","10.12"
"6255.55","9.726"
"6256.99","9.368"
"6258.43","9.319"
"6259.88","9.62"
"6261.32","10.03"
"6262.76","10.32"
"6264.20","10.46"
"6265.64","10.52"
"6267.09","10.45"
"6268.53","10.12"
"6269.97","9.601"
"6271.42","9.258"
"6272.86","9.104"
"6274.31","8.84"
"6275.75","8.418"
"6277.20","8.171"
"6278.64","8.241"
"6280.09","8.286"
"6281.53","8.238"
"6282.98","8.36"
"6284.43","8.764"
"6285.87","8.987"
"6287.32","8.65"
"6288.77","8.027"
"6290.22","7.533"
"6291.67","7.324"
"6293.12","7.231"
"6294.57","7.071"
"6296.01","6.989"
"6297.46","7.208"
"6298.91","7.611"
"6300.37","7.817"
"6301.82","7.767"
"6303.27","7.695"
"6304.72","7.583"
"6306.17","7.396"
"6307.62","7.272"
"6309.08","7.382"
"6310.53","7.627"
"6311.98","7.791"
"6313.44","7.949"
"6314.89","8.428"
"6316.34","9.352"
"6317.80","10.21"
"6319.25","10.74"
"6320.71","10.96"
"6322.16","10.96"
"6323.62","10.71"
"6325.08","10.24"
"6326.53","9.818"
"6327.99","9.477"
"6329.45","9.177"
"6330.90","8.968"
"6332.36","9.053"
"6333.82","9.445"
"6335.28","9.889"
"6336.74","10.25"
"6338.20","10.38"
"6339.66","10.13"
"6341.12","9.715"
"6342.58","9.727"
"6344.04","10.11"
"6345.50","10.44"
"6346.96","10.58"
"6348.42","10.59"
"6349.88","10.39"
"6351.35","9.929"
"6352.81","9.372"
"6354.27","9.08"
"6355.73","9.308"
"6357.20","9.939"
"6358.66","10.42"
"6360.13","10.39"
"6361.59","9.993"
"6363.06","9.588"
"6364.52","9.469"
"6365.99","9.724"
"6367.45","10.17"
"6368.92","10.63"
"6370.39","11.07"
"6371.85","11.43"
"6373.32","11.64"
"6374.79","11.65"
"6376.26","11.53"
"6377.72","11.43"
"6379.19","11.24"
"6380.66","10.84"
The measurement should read 7.4 angstrom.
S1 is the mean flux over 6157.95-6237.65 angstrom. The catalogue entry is 9.01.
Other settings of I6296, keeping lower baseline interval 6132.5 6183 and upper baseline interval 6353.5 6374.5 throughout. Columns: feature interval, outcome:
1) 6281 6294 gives 2.3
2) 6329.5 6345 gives 0.5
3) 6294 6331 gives 5.0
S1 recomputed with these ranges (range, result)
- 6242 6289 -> 9.33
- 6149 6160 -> 9.68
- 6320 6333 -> 9.94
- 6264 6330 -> 8.68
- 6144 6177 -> 9.04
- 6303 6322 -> 8.59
